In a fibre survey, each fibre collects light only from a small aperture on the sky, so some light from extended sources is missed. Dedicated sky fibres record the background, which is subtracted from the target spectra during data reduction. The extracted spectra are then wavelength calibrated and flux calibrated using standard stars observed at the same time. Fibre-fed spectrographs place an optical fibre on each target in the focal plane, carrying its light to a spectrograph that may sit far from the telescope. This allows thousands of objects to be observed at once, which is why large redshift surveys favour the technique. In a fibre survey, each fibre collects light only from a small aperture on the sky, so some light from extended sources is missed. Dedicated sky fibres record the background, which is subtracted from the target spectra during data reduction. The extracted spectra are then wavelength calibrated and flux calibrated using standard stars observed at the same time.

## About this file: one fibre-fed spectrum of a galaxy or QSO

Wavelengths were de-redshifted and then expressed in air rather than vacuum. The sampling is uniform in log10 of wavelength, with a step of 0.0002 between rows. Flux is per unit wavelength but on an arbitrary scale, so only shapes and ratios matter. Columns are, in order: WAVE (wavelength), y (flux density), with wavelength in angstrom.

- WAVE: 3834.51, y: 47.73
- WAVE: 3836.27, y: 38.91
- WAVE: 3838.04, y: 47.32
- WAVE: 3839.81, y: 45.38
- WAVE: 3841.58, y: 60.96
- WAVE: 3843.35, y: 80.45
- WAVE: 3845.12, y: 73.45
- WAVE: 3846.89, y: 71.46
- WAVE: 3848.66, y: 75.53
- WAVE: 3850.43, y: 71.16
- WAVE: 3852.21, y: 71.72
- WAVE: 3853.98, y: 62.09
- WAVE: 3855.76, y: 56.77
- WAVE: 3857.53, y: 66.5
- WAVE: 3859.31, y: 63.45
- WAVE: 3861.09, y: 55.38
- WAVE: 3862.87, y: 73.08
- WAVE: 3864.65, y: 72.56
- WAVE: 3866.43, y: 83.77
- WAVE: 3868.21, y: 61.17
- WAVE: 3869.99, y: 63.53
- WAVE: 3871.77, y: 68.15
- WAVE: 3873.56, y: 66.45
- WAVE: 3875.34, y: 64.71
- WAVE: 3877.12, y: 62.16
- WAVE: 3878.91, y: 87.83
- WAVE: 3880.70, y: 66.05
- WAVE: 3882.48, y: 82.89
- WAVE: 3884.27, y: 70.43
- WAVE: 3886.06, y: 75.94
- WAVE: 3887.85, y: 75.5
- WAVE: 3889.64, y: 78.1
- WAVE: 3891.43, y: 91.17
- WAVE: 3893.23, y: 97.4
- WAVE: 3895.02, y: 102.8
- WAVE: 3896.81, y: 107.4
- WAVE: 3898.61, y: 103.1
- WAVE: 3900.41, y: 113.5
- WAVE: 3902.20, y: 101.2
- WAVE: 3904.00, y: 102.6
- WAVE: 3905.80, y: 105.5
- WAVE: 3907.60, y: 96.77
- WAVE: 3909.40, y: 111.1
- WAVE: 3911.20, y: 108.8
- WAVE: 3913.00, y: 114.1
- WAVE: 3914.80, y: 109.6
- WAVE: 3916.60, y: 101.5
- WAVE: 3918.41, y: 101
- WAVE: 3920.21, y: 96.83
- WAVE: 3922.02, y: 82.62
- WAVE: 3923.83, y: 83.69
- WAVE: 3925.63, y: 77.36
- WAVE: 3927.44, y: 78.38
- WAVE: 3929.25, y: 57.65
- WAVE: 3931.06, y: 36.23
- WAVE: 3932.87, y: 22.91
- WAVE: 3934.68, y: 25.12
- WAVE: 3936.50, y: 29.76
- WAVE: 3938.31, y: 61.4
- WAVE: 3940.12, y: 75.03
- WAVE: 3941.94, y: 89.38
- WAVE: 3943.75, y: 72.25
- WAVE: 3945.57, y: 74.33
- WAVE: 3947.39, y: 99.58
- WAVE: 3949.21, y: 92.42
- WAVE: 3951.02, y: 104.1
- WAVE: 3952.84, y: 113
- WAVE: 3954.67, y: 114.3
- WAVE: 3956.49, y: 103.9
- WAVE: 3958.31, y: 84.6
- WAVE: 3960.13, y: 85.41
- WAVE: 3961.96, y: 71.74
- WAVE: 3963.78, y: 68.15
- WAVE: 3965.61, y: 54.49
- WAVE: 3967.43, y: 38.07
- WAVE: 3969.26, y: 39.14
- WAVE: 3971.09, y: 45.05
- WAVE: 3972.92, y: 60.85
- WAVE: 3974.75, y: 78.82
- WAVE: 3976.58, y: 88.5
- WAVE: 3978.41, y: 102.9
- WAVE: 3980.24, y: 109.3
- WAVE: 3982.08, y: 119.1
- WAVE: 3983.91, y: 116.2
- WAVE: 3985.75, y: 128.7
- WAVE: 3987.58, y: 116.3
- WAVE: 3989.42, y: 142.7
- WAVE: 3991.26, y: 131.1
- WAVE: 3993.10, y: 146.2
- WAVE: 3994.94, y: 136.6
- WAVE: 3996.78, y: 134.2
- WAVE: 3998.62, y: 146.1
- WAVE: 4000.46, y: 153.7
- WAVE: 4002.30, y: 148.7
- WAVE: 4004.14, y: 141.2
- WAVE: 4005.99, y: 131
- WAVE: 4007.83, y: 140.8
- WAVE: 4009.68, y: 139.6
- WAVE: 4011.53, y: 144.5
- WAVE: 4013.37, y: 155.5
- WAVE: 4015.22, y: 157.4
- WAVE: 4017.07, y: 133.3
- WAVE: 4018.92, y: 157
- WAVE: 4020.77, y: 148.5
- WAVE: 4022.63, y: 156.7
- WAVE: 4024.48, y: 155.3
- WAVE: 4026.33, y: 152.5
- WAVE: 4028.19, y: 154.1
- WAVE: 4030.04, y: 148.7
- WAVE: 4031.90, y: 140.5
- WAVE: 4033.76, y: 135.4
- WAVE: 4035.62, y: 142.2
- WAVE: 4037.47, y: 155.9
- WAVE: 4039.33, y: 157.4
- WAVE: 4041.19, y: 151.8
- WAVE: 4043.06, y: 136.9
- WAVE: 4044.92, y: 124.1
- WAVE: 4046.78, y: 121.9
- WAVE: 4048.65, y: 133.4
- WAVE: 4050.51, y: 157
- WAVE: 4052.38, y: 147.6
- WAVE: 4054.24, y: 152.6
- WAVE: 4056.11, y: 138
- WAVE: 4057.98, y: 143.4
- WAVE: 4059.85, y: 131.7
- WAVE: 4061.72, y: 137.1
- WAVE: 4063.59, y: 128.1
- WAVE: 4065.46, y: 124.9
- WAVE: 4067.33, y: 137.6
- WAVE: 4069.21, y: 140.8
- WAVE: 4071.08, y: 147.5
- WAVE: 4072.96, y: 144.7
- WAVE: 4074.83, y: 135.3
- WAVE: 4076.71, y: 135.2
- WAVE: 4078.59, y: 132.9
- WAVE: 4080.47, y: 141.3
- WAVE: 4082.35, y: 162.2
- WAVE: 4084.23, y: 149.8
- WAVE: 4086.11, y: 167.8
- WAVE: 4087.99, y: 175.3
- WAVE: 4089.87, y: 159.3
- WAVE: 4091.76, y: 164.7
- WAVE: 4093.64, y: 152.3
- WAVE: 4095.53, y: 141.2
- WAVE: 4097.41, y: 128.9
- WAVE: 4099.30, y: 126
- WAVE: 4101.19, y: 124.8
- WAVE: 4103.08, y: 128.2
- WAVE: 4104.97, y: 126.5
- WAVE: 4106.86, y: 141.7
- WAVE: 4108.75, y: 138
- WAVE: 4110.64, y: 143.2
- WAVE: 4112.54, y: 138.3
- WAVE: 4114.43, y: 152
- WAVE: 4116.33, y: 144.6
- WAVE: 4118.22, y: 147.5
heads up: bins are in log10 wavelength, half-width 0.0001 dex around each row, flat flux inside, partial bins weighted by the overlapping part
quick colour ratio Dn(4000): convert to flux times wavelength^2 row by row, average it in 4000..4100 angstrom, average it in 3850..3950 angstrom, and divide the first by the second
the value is 1.98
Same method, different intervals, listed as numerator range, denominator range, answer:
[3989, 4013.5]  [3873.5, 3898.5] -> 1.84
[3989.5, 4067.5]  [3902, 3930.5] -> 1.60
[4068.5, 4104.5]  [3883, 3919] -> 1.62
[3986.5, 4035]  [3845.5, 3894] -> 2.16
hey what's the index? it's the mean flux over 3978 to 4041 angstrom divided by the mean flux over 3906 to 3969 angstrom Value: 1.8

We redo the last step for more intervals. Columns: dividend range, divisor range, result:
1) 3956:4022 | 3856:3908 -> 1.41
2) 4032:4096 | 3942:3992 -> 1.59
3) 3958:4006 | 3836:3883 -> 1.56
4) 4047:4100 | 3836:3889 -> 2.13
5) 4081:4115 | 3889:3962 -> 1.66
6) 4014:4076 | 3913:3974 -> 1.92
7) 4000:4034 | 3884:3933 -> 1.62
